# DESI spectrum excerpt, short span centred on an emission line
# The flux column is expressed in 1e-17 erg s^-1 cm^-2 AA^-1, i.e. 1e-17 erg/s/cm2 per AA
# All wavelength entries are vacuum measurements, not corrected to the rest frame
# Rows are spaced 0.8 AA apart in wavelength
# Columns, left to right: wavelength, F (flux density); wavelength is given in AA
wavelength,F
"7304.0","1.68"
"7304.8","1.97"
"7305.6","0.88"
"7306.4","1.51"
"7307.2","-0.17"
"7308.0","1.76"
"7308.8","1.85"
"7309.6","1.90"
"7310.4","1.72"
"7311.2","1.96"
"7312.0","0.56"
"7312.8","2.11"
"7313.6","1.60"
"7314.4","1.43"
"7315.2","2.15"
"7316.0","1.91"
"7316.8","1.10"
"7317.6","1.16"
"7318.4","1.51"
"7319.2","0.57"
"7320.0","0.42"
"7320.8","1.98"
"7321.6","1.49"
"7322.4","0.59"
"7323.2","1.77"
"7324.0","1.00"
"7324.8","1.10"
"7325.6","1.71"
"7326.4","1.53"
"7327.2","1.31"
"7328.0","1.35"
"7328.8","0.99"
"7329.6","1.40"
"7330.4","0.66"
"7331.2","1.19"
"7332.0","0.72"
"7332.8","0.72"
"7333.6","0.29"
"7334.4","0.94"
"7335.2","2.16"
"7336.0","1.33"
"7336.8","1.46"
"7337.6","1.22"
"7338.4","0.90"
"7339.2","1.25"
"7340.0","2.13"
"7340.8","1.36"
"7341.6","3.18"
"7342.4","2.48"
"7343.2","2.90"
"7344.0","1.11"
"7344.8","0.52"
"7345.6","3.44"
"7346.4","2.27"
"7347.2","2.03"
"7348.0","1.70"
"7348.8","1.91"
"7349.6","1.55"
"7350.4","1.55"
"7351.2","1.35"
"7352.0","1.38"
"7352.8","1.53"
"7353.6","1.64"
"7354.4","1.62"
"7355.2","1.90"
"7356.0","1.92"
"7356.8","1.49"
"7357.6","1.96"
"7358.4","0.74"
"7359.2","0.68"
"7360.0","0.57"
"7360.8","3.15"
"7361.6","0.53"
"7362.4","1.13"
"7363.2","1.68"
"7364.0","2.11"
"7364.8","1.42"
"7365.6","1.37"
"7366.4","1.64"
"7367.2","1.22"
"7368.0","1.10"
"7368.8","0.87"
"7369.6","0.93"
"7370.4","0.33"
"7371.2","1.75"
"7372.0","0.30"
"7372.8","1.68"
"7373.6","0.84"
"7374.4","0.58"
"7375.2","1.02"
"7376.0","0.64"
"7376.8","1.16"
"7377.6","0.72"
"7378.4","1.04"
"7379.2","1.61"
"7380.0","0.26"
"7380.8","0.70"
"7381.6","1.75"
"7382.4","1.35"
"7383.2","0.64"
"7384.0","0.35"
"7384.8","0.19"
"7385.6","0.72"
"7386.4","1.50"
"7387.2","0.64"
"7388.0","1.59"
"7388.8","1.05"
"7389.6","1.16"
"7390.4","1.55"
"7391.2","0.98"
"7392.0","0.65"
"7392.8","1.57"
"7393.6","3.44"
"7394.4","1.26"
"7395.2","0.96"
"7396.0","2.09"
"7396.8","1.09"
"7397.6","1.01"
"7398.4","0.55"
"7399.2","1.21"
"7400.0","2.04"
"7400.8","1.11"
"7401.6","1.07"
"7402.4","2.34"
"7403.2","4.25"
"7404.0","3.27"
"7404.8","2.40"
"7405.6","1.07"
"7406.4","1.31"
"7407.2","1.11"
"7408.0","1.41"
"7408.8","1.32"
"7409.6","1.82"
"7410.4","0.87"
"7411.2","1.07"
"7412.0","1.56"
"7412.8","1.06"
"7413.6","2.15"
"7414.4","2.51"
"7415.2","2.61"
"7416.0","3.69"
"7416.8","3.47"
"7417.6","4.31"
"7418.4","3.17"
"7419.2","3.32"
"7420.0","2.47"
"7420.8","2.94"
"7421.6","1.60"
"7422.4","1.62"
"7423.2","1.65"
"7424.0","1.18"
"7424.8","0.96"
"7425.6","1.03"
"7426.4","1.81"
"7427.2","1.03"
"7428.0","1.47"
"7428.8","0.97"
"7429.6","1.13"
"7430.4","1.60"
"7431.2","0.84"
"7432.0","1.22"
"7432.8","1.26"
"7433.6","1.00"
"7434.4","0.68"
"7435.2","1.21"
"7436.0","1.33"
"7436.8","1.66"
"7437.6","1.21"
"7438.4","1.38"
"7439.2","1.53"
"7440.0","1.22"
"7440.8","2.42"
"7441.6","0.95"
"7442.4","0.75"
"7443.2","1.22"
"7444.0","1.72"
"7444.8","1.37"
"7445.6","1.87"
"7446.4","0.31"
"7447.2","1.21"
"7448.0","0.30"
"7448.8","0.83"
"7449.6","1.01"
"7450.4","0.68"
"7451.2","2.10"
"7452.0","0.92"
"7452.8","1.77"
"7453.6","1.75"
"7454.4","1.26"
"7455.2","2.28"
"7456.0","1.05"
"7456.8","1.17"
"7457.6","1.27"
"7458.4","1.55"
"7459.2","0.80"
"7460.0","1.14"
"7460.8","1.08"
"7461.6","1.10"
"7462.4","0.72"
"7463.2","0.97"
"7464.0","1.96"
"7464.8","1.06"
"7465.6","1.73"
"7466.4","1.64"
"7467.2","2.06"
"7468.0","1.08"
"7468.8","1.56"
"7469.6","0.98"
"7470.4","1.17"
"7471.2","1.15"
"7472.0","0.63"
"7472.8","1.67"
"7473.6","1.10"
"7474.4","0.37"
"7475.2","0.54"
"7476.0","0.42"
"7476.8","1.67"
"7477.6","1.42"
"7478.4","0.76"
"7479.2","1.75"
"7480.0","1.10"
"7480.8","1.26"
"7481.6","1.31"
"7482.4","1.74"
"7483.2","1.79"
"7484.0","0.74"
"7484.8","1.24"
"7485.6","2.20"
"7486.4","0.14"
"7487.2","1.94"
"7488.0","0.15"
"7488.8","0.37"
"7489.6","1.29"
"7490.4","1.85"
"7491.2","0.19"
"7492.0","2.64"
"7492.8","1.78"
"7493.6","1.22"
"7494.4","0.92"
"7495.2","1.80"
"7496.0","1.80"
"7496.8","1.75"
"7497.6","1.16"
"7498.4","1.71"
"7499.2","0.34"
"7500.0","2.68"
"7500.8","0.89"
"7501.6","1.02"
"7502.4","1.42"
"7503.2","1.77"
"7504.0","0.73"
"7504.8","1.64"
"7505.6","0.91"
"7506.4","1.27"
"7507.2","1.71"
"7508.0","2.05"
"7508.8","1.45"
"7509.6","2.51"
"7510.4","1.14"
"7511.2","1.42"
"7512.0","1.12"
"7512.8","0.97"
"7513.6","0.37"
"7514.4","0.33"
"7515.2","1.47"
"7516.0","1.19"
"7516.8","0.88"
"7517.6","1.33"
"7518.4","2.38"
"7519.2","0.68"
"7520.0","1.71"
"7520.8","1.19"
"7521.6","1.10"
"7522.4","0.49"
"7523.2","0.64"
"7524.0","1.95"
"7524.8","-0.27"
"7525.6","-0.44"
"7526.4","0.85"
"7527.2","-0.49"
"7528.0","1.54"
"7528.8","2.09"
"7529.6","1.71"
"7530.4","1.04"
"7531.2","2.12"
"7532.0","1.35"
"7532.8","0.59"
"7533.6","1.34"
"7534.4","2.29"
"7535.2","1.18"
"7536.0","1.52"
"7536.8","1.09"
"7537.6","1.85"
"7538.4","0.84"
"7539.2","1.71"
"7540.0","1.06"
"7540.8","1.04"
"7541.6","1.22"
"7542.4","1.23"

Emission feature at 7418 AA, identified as [O III]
